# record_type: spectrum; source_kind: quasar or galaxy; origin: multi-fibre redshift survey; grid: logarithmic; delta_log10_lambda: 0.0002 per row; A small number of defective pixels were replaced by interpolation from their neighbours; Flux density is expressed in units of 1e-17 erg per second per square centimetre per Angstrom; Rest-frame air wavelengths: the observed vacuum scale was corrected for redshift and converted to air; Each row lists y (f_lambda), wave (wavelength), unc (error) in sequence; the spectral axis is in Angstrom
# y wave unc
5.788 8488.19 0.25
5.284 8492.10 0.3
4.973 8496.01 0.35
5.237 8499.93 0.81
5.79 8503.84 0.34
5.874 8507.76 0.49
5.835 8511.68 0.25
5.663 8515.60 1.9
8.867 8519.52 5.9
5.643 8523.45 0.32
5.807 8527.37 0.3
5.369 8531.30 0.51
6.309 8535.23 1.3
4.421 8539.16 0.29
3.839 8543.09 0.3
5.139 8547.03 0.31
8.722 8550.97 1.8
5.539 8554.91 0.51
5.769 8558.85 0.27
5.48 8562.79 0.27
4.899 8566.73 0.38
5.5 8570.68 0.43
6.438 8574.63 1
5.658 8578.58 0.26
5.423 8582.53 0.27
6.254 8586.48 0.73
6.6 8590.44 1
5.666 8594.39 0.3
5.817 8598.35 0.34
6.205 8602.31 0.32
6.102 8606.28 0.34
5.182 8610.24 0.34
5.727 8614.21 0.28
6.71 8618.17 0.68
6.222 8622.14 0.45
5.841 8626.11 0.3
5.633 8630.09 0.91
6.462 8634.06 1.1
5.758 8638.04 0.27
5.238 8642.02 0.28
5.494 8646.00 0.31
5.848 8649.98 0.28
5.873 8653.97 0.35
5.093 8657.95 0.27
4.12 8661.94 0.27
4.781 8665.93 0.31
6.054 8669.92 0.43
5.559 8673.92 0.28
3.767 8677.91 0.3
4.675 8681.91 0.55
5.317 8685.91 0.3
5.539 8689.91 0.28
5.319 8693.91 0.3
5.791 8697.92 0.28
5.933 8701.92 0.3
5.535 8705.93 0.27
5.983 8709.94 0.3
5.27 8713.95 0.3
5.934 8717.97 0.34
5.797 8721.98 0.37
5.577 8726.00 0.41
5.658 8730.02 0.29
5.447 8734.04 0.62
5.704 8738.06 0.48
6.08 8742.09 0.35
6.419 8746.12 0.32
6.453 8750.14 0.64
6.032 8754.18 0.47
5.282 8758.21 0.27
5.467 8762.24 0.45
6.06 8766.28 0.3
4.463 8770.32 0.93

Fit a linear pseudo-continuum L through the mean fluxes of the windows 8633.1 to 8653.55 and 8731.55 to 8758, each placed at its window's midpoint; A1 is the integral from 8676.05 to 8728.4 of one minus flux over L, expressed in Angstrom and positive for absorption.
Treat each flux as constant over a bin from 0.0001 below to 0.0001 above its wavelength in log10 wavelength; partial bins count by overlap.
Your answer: 4.0 Angstrom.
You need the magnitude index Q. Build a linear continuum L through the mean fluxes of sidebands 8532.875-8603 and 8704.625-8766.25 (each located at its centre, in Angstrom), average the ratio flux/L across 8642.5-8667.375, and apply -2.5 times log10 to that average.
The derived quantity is 0.110 mag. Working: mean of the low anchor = 5.75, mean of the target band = 5.21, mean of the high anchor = 5.79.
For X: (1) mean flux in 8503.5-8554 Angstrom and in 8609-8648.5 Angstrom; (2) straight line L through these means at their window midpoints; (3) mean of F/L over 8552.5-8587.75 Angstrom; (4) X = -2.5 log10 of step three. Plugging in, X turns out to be 0.04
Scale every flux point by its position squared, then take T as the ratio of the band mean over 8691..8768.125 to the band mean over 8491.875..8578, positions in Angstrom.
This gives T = 1.0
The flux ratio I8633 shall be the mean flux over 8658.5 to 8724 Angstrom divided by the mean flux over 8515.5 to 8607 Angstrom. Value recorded 0.91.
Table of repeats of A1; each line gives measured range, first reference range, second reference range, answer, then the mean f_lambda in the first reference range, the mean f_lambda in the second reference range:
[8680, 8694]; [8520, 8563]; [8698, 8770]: 1.4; 5.76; 5.77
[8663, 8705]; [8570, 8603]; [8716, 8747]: 4.3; 5.96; 5.81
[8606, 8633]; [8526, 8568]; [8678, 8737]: -1.8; 5.58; 5.5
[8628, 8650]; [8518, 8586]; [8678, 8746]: -0.2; 5.8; 5.57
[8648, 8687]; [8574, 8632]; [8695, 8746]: 4.9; 5.95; 5.74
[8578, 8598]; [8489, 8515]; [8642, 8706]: -2.0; 5.52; 5.28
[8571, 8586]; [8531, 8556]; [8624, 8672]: -0.7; 5.64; 5.52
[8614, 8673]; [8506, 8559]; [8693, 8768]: 1.9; 5.92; 5.78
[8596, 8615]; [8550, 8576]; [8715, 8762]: 0.3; 5.94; 5.83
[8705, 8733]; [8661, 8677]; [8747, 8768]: -0.7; 5.1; 5.89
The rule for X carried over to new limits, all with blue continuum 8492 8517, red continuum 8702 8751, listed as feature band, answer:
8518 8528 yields -0.220 mag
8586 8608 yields -0.082 mag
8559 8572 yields 0.052 mag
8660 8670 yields 0.197 mag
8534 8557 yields -0.010 mag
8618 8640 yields -0.067 mag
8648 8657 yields -0.010 mag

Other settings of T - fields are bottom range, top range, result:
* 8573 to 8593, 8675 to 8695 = 0.83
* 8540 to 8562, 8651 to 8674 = 0.94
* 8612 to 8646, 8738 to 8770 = 1.02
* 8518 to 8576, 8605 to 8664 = 1.00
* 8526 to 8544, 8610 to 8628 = 1.18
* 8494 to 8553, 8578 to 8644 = 1.04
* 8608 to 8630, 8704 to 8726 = 0.98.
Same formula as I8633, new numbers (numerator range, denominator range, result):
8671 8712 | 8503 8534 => 0.88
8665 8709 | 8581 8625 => 0.89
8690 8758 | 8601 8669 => 1.02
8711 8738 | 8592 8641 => 0.95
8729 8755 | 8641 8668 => 1.15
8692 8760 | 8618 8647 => 0.98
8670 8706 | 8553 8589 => 0.93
